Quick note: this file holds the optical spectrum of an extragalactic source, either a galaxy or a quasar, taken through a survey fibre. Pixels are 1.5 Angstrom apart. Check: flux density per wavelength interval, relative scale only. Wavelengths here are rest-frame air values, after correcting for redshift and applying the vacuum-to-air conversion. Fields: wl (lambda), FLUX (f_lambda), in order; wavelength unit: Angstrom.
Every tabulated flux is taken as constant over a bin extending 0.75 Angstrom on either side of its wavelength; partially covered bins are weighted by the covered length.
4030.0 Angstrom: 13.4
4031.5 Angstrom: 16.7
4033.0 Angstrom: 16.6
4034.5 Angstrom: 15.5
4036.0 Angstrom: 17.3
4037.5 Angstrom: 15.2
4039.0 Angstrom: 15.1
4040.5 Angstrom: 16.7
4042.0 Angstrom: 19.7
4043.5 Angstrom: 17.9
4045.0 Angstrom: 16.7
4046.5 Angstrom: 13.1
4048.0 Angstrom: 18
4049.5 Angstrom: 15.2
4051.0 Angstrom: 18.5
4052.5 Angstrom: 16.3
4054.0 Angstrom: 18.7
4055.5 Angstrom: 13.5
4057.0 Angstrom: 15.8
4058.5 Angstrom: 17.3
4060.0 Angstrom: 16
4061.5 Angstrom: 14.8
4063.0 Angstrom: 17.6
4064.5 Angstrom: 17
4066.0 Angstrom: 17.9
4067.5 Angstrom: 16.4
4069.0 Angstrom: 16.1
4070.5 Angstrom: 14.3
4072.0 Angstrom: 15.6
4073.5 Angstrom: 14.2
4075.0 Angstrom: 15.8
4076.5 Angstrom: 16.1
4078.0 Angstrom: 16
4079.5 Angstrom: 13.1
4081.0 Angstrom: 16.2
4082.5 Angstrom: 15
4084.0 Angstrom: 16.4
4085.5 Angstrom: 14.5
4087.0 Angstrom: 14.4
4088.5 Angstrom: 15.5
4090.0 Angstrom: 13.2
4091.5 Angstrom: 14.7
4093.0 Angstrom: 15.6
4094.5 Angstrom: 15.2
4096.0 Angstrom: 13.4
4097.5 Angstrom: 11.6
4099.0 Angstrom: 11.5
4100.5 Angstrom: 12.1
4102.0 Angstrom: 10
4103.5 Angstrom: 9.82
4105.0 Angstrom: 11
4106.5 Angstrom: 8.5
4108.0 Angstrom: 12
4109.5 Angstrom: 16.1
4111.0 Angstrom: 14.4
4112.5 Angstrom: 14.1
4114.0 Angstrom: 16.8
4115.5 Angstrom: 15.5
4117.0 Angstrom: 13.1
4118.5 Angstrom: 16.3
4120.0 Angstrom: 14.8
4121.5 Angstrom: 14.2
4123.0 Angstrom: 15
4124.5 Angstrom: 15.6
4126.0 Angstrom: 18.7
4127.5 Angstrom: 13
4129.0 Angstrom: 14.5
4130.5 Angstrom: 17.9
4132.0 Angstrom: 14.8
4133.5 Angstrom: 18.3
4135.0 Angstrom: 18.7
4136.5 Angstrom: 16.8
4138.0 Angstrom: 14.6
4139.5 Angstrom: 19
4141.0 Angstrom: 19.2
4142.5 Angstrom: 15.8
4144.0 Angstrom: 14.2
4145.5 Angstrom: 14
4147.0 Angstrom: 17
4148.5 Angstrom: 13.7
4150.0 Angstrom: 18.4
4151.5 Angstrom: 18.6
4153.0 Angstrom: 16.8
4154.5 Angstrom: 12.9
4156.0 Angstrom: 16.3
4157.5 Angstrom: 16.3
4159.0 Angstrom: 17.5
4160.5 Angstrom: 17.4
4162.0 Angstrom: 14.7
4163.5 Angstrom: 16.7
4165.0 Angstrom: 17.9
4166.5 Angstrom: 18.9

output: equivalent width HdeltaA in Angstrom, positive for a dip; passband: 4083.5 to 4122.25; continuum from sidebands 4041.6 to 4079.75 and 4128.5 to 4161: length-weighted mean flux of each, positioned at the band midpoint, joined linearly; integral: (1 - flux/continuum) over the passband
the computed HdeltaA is 6.5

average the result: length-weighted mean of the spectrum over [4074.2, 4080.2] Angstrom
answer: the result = 15.3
